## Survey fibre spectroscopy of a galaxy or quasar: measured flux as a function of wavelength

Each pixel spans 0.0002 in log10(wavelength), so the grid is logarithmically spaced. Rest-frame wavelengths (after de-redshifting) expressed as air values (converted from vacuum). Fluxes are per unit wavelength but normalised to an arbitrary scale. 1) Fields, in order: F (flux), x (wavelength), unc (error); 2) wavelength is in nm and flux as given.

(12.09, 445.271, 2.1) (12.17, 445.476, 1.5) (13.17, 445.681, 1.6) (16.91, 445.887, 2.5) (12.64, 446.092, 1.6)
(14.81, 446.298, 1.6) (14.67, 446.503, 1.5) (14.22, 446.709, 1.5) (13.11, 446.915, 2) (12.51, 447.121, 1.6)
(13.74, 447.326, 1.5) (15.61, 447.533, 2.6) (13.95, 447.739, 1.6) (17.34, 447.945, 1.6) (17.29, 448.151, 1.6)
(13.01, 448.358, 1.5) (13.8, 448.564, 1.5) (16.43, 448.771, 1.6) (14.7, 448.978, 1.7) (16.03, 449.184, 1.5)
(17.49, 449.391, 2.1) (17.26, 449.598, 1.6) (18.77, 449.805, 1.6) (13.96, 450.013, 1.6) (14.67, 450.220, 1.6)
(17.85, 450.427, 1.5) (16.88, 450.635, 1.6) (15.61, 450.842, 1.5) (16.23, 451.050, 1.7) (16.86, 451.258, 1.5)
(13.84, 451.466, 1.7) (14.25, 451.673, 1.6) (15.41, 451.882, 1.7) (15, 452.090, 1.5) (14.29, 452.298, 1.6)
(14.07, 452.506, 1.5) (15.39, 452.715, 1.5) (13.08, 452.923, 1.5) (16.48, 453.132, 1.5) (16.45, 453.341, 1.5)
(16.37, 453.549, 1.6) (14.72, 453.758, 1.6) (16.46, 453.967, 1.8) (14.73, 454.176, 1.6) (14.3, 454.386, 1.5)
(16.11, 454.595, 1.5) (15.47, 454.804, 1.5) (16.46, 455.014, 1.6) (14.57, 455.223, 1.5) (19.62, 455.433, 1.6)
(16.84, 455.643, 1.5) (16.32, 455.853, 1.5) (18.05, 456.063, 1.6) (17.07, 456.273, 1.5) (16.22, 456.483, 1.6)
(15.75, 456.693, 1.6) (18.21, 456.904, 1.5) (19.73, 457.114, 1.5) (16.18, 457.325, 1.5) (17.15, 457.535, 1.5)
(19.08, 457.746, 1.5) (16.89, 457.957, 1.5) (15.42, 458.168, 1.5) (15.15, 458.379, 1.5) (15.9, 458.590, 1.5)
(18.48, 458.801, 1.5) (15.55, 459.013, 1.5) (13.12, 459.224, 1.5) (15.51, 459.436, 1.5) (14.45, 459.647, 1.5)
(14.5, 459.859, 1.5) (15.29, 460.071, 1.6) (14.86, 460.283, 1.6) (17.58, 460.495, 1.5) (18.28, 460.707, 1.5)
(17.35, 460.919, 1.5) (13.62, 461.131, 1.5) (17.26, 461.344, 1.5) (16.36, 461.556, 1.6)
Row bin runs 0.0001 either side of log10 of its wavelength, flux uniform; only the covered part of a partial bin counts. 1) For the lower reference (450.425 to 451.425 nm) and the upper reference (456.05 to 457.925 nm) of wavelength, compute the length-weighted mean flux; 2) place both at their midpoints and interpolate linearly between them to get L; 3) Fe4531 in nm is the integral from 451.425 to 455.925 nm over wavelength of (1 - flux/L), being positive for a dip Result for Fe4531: 0.370 nm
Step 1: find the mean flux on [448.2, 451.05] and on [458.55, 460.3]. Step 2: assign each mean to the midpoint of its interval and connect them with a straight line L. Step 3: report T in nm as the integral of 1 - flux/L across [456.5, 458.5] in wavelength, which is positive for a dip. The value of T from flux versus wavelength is -0.208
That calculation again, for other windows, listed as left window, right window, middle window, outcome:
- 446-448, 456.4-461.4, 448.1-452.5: -0.26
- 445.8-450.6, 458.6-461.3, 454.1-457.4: -0.22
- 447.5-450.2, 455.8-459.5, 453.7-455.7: 0.05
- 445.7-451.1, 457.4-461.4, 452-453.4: 0.06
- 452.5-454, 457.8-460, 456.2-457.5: -0.14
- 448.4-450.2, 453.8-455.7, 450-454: 0.13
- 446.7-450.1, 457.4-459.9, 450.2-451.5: -0.06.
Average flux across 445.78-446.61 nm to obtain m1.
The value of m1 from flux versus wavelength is 14.7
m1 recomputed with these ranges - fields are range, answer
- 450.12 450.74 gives 16.5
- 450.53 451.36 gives 16.4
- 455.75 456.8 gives 16.7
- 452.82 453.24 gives 14.8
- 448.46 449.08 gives 15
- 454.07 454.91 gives 15.1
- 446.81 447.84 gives 13.8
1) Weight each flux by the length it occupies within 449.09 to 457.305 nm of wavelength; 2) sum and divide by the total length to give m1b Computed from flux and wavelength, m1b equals 16.1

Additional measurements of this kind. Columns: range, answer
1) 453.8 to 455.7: 16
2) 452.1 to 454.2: 15.2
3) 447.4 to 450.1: 15.8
